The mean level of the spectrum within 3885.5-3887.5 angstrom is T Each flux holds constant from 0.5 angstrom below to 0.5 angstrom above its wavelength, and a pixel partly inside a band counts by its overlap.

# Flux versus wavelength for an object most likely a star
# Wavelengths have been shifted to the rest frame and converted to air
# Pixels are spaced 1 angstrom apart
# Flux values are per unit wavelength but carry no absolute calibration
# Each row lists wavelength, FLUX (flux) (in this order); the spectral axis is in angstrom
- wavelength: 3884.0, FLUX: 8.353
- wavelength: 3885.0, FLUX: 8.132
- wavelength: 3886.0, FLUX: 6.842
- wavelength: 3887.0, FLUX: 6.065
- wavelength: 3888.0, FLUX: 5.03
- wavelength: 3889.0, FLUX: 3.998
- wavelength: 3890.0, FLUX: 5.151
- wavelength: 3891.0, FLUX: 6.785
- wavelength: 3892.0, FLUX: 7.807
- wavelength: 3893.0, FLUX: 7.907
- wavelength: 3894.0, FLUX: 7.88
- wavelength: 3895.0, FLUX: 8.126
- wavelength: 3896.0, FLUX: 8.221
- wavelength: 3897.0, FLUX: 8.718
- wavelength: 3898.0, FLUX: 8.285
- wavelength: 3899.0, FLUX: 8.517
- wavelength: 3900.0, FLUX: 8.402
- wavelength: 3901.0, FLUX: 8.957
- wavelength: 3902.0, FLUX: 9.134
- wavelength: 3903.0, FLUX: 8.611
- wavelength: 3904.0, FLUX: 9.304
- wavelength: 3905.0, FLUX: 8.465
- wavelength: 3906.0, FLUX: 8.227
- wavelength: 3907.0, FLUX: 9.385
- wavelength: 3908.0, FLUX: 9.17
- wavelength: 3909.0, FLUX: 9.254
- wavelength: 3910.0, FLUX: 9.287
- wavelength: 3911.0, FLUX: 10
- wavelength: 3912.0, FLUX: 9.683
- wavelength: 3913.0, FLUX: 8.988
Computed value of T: 6.45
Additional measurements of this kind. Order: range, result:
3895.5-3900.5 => 8.43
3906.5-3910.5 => 9.27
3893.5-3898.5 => 8.25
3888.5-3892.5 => 5.94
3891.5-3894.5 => 7.86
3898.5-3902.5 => 8.75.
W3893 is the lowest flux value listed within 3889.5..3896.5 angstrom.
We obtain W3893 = 5.151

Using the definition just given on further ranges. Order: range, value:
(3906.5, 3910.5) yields 9.17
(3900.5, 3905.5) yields 8.465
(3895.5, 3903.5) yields 8.221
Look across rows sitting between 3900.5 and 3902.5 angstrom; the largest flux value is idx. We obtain 9.134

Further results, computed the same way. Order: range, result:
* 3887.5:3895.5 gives 8.126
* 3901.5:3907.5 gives 9.385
